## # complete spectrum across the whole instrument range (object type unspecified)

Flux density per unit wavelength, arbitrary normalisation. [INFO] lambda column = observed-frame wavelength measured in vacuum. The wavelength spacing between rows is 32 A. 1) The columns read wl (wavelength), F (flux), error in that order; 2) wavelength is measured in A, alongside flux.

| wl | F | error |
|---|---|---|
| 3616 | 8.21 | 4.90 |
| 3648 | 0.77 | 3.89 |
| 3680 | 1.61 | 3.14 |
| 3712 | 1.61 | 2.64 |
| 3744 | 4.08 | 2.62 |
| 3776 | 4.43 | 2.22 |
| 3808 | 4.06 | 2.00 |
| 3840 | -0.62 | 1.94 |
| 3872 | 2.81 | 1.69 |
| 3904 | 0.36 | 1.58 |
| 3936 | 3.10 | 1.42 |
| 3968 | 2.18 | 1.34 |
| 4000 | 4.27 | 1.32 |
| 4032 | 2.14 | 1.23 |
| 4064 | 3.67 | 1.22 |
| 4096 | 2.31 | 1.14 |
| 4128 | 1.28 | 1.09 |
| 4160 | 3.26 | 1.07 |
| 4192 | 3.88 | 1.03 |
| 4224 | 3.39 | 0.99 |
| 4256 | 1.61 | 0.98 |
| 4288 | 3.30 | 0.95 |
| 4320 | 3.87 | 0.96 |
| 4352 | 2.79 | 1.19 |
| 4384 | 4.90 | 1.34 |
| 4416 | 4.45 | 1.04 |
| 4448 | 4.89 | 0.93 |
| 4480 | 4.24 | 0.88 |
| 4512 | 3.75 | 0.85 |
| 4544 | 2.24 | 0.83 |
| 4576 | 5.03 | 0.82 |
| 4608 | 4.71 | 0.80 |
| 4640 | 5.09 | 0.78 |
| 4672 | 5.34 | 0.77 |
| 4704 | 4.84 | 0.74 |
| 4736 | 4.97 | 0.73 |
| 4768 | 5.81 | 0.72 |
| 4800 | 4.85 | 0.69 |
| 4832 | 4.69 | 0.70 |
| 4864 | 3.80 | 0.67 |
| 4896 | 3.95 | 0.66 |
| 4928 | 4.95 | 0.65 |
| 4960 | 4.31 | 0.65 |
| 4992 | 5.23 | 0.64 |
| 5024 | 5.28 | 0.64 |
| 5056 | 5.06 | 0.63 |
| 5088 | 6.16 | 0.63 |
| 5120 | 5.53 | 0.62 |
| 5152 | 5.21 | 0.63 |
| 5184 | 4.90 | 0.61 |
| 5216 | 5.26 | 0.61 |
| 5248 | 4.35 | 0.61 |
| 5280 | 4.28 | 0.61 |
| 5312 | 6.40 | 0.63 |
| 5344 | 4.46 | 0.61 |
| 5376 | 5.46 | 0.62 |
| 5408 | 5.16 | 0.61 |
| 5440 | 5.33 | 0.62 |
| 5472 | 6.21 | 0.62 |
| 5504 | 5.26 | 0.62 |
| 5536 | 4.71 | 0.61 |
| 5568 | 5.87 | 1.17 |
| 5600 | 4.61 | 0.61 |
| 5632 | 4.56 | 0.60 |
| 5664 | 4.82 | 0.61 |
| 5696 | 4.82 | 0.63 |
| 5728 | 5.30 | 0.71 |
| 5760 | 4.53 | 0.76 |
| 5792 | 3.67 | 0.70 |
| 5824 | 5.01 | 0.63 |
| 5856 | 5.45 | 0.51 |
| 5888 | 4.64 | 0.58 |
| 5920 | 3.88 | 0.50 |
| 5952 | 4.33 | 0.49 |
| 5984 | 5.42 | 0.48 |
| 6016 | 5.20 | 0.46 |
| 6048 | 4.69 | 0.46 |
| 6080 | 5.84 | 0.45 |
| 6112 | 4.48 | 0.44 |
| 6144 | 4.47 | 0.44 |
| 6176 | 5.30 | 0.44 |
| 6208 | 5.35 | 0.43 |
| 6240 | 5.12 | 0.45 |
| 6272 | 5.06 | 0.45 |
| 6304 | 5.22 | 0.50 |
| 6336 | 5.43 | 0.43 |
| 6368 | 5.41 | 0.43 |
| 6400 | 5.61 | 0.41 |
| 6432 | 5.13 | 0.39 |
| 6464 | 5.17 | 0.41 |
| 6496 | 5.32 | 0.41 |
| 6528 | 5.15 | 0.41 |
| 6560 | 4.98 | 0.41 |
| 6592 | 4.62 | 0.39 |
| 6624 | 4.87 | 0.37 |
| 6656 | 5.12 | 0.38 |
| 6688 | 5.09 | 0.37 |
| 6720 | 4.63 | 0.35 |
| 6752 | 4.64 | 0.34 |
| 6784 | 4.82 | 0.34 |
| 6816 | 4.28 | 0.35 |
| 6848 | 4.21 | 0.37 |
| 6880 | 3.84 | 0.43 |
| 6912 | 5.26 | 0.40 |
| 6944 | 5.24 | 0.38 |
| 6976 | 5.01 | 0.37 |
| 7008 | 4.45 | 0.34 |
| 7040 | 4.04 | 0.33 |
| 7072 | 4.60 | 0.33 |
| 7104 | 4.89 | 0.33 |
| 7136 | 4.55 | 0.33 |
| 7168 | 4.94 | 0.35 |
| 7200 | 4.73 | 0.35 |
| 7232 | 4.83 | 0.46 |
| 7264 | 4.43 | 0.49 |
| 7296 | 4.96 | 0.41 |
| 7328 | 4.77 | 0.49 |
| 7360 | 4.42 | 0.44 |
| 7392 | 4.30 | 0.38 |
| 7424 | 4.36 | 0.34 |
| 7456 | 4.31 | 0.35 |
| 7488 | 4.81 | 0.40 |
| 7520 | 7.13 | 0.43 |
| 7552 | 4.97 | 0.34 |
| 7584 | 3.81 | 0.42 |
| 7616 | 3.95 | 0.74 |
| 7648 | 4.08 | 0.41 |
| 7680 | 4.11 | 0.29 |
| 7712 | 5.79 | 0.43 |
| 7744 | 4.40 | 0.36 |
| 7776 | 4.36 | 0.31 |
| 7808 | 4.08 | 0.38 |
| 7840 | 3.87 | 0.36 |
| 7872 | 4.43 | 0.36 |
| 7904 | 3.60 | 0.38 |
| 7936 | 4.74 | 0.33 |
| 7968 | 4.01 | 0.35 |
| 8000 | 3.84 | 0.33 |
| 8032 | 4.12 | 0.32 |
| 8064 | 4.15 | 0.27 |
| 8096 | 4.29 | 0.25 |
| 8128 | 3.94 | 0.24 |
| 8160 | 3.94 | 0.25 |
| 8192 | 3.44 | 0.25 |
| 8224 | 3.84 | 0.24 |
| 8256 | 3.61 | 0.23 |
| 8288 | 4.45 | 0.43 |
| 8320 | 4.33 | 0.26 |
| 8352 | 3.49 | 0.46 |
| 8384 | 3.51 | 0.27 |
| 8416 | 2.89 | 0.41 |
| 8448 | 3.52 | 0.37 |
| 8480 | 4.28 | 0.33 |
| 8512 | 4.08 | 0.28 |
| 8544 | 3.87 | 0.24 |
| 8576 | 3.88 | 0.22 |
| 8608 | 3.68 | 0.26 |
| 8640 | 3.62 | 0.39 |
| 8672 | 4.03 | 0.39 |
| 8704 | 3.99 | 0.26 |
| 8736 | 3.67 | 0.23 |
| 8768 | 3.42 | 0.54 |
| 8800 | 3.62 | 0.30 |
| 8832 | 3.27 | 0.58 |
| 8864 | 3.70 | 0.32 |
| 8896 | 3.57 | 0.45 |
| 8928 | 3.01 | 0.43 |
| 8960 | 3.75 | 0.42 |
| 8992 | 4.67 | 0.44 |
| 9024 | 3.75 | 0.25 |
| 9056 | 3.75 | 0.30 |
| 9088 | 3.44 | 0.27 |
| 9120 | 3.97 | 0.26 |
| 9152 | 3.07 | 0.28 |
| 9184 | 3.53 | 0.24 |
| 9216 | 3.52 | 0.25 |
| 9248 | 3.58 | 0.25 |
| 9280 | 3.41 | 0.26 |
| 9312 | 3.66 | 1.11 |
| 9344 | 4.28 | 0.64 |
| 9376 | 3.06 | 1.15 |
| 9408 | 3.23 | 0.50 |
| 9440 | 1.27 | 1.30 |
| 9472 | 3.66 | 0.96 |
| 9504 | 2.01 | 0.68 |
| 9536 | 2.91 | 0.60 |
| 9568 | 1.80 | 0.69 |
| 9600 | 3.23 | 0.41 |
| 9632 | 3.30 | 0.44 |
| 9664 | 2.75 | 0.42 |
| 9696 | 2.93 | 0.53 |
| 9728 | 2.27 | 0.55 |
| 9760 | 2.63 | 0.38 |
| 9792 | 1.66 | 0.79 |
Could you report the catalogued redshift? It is 0.15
